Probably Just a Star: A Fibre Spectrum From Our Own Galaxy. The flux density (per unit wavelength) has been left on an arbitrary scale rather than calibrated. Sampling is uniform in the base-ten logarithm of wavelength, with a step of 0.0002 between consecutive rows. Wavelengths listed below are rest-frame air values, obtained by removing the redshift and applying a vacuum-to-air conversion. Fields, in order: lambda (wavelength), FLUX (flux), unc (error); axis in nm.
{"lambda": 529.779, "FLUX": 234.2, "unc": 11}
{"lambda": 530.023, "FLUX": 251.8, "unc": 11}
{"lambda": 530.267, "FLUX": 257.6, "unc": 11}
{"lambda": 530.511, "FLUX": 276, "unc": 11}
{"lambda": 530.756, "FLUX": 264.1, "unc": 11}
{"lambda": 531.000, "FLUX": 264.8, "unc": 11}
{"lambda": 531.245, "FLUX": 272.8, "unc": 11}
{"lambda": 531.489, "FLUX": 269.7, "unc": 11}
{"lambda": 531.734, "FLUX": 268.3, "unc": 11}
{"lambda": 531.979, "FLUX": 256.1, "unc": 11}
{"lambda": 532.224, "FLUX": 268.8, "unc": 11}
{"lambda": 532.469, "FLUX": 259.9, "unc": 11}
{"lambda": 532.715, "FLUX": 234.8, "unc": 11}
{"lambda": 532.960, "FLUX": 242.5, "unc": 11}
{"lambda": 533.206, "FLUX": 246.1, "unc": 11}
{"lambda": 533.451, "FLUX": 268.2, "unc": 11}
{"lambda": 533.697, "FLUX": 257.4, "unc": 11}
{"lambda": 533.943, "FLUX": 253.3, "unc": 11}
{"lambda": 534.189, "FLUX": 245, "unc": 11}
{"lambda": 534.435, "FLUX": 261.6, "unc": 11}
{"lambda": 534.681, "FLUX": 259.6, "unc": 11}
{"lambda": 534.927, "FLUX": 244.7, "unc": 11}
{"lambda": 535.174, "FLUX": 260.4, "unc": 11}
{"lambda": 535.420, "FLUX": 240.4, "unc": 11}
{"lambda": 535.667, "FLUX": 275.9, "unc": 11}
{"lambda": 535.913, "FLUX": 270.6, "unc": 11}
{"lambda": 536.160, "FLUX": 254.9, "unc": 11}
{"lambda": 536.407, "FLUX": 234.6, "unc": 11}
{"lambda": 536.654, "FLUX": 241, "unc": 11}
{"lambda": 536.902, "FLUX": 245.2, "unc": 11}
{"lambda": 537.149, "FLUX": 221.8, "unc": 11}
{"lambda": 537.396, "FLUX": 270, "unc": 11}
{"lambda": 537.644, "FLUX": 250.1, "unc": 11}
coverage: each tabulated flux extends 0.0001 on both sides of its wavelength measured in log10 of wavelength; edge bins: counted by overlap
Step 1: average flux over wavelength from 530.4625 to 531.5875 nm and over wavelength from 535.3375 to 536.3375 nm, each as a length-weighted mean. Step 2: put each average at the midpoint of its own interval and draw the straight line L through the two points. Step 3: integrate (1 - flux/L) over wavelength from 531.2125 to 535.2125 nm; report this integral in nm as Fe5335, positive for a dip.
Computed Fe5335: 0.13 nm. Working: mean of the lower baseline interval 269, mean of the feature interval 257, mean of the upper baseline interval 260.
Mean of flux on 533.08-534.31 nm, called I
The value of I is 254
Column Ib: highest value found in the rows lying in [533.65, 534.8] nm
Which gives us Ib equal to 261.6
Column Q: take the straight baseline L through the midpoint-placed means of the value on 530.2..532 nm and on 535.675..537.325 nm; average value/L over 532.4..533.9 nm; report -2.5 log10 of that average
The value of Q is 0.04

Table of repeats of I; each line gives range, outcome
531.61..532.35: 264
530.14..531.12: 266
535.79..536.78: 250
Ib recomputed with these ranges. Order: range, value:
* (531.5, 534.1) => 268.8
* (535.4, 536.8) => 275.9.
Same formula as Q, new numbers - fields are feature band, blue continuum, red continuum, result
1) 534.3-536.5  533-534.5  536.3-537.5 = -0.04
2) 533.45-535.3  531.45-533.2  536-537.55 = -0.02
